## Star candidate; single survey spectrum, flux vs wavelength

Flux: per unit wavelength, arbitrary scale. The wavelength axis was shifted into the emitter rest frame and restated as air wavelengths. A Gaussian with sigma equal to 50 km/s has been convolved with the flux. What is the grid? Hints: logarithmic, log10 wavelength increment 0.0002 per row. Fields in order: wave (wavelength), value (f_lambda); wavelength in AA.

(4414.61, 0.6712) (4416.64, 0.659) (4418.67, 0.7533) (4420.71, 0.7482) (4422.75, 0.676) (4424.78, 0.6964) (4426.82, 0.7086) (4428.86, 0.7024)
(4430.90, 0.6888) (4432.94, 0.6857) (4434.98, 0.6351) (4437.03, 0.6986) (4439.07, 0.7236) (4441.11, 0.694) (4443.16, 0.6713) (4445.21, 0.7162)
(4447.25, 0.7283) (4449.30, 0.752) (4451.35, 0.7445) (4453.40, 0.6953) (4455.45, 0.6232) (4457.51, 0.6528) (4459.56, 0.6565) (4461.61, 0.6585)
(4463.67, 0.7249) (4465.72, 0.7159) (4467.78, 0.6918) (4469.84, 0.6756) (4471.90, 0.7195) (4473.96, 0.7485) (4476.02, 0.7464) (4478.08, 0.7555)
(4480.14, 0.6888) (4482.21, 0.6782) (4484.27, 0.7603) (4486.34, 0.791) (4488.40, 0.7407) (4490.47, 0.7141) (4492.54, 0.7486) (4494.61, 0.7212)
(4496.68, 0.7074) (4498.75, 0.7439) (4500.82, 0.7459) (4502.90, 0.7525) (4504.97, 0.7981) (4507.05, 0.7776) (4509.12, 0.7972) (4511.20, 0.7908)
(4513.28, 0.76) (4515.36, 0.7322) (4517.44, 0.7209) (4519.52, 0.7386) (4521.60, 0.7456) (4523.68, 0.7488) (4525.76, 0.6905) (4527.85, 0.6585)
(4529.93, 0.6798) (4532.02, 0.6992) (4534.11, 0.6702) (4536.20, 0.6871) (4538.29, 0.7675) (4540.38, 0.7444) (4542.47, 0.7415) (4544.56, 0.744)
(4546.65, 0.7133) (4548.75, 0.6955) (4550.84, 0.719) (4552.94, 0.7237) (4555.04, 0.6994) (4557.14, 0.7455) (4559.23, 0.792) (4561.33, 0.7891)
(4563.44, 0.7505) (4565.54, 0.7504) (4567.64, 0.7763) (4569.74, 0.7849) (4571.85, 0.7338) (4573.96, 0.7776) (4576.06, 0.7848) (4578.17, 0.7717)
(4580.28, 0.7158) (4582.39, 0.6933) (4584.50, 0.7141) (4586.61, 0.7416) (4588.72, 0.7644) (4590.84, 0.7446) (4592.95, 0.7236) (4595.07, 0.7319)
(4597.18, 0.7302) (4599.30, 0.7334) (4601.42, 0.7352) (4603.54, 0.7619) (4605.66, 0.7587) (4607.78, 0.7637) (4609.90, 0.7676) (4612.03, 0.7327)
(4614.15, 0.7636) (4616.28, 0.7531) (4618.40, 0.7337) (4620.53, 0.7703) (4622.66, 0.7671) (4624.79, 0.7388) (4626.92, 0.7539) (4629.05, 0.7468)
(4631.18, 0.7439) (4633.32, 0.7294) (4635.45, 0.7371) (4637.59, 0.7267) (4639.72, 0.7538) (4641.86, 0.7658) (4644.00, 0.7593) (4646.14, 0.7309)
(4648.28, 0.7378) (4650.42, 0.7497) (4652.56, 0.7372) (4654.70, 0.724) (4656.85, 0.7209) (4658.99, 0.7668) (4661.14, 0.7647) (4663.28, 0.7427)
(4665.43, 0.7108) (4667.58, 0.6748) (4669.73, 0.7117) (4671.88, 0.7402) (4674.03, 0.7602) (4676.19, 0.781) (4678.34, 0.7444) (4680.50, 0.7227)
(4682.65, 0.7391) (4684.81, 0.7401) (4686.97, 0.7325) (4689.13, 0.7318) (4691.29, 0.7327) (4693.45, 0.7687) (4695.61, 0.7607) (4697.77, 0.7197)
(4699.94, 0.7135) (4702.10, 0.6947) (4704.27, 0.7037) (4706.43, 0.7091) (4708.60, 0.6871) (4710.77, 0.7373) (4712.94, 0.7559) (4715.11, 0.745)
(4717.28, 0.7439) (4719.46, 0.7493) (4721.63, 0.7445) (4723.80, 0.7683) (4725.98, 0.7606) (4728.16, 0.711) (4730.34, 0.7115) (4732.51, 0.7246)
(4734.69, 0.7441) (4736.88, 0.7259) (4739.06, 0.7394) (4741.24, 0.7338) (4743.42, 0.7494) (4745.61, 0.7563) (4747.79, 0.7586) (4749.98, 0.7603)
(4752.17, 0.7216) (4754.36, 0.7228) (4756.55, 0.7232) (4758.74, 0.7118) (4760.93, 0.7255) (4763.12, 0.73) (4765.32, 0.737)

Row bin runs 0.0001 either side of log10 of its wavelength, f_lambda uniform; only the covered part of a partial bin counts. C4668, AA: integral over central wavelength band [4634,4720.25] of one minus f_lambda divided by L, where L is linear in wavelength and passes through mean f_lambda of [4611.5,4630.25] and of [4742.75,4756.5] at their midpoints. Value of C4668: 1.4 AA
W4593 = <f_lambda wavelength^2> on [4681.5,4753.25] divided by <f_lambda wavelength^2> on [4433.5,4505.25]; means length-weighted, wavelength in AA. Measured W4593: 1.15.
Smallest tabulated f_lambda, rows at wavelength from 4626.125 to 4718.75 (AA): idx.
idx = 0.6748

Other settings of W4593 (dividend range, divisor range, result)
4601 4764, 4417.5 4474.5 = 1.17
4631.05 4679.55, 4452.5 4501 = 1.12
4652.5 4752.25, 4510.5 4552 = 1.10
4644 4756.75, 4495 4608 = 1.06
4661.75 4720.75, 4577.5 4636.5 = 1.02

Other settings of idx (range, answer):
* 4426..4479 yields 0.6232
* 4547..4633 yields 0.6933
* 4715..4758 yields 0.711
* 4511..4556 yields 0.6585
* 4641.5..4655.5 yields 0.724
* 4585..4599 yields 0.7236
